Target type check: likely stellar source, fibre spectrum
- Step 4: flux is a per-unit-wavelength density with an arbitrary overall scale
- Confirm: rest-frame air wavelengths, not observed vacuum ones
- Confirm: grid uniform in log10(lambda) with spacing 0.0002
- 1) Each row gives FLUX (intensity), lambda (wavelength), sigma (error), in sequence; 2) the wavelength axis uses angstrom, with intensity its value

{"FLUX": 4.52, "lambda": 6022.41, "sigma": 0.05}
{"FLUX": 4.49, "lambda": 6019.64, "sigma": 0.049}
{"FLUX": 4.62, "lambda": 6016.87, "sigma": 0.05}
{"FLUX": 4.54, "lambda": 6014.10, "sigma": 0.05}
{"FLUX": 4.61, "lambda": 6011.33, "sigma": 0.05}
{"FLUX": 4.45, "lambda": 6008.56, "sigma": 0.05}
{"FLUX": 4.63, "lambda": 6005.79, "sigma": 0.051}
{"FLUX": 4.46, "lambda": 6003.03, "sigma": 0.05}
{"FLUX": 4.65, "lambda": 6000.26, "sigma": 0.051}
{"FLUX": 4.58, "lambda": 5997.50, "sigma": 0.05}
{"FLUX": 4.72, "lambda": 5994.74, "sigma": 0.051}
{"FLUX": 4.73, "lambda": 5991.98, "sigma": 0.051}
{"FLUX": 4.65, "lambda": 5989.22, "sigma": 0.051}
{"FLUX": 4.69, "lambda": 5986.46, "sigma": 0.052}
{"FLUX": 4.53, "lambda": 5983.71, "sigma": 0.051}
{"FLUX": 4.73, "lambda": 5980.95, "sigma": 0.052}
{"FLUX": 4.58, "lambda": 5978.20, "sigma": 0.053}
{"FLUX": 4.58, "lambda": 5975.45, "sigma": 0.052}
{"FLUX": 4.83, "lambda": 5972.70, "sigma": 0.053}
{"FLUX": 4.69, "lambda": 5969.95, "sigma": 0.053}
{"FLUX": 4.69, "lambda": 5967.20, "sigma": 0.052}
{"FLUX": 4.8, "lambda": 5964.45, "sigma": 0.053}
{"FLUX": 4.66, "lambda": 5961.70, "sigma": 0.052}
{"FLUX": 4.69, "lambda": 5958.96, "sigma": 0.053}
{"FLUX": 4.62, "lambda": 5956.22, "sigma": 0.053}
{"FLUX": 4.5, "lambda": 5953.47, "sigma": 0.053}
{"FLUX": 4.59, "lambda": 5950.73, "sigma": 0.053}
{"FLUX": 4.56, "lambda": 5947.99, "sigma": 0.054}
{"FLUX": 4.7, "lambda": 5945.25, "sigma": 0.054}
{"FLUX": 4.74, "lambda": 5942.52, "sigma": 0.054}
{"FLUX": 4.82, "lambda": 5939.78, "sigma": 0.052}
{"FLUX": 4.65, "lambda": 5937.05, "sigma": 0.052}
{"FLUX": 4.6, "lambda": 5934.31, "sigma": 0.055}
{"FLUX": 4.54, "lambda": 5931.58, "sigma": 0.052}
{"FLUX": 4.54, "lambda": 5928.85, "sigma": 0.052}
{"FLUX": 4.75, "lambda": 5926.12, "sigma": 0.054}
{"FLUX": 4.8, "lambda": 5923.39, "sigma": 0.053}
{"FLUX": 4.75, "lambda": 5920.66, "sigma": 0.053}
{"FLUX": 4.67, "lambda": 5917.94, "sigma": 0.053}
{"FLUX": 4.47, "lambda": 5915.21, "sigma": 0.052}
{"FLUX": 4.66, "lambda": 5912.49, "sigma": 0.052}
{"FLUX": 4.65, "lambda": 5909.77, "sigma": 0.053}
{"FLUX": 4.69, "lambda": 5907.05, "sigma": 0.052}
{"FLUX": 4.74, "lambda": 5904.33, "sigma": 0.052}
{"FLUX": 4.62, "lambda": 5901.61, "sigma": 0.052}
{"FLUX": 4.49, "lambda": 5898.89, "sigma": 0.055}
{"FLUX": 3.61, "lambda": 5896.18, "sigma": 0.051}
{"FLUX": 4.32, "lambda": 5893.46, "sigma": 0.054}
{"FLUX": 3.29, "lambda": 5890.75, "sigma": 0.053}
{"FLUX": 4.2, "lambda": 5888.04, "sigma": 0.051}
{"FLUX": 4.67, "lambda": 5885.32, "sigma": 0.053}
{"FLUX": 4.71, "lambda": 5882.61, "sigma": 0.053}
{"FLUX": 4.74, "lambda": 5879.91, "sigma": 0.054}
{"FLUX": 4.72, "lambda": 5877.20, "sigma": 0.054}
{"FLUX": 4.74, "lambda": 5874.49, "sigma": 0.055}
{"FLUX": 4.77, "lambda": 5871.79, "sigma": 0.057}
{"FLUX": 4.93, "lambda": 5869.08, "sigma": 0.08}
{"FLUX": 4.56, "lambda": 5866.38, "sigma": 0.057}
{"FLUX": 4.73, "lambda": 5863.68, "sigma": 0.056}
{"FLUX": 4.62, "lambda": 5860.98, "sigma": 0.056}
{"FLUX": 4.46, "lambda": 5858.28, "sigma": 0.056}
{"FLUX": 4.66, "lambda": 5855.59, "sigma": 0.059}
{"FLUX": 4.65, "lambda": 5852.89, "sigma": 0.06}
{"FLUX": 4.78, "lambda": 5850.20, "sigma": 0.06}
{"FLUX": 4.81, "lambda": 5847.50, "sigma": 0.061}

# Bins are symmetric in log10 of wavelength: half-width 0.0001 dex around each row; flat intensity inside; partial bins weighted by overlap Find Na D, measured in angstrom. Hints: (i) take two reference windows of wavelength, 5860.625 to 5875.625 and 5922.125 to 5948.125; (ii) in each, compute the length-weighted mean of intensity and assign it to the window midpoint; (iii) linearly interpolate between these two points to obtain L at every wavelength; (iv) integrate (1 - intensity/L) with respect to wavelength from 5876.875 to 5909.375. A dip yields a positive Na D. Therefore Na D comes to 2.2 angstrom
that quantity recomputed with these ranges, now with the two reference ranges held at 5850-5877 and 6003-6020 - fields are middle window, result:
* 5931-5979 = -0.59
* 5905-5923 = -0.07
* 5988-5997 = -0.23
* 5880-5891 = 0.70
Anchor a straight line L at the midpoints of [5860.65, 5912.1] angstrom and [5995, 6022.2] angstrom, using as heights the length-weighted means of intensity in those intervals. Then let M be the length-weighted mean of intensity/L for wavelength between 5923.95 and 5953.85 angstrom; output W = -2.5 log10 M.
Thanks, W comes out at -0.03 mag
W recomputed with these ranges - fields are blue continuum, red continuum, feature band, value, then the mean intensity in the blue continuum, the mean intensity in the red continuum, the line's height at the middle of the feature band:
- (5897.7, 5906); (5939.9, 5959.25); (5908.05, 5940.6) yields -0.01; 4.62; 4.64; 4.63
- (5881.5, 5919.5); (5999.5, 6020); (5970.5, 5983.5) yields -0.04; 4.41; 4.56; 4.51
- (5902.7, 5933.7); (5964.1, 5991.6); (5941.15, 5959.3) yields 0.01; 4.66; 4.67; 4.67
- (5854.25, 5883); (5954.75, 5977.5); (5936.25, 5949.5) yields 0.00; 4.7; 4.69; 4.69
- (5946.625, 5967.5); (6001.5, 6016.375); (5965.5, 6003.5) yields -0.02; 4.64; 4.54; 4.59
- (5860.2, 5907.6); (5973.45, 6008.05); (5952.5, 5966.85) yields -0.02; 4.5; 4.63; 4.59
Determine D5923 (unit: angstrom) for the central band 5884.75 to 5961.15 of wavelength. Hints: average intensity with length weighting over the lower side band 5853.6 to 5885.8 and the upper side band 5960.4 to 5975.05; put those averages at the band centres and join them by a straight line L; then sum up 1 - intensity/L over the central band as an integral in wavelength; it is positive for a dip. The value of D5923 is 2.8 angstrom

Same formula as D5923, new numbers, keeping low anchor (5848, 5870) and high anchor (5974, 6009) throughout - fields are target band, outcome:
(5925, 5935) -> 0.1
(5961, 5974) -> -0.3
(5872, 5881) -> -0.1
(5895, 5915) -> 0.7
